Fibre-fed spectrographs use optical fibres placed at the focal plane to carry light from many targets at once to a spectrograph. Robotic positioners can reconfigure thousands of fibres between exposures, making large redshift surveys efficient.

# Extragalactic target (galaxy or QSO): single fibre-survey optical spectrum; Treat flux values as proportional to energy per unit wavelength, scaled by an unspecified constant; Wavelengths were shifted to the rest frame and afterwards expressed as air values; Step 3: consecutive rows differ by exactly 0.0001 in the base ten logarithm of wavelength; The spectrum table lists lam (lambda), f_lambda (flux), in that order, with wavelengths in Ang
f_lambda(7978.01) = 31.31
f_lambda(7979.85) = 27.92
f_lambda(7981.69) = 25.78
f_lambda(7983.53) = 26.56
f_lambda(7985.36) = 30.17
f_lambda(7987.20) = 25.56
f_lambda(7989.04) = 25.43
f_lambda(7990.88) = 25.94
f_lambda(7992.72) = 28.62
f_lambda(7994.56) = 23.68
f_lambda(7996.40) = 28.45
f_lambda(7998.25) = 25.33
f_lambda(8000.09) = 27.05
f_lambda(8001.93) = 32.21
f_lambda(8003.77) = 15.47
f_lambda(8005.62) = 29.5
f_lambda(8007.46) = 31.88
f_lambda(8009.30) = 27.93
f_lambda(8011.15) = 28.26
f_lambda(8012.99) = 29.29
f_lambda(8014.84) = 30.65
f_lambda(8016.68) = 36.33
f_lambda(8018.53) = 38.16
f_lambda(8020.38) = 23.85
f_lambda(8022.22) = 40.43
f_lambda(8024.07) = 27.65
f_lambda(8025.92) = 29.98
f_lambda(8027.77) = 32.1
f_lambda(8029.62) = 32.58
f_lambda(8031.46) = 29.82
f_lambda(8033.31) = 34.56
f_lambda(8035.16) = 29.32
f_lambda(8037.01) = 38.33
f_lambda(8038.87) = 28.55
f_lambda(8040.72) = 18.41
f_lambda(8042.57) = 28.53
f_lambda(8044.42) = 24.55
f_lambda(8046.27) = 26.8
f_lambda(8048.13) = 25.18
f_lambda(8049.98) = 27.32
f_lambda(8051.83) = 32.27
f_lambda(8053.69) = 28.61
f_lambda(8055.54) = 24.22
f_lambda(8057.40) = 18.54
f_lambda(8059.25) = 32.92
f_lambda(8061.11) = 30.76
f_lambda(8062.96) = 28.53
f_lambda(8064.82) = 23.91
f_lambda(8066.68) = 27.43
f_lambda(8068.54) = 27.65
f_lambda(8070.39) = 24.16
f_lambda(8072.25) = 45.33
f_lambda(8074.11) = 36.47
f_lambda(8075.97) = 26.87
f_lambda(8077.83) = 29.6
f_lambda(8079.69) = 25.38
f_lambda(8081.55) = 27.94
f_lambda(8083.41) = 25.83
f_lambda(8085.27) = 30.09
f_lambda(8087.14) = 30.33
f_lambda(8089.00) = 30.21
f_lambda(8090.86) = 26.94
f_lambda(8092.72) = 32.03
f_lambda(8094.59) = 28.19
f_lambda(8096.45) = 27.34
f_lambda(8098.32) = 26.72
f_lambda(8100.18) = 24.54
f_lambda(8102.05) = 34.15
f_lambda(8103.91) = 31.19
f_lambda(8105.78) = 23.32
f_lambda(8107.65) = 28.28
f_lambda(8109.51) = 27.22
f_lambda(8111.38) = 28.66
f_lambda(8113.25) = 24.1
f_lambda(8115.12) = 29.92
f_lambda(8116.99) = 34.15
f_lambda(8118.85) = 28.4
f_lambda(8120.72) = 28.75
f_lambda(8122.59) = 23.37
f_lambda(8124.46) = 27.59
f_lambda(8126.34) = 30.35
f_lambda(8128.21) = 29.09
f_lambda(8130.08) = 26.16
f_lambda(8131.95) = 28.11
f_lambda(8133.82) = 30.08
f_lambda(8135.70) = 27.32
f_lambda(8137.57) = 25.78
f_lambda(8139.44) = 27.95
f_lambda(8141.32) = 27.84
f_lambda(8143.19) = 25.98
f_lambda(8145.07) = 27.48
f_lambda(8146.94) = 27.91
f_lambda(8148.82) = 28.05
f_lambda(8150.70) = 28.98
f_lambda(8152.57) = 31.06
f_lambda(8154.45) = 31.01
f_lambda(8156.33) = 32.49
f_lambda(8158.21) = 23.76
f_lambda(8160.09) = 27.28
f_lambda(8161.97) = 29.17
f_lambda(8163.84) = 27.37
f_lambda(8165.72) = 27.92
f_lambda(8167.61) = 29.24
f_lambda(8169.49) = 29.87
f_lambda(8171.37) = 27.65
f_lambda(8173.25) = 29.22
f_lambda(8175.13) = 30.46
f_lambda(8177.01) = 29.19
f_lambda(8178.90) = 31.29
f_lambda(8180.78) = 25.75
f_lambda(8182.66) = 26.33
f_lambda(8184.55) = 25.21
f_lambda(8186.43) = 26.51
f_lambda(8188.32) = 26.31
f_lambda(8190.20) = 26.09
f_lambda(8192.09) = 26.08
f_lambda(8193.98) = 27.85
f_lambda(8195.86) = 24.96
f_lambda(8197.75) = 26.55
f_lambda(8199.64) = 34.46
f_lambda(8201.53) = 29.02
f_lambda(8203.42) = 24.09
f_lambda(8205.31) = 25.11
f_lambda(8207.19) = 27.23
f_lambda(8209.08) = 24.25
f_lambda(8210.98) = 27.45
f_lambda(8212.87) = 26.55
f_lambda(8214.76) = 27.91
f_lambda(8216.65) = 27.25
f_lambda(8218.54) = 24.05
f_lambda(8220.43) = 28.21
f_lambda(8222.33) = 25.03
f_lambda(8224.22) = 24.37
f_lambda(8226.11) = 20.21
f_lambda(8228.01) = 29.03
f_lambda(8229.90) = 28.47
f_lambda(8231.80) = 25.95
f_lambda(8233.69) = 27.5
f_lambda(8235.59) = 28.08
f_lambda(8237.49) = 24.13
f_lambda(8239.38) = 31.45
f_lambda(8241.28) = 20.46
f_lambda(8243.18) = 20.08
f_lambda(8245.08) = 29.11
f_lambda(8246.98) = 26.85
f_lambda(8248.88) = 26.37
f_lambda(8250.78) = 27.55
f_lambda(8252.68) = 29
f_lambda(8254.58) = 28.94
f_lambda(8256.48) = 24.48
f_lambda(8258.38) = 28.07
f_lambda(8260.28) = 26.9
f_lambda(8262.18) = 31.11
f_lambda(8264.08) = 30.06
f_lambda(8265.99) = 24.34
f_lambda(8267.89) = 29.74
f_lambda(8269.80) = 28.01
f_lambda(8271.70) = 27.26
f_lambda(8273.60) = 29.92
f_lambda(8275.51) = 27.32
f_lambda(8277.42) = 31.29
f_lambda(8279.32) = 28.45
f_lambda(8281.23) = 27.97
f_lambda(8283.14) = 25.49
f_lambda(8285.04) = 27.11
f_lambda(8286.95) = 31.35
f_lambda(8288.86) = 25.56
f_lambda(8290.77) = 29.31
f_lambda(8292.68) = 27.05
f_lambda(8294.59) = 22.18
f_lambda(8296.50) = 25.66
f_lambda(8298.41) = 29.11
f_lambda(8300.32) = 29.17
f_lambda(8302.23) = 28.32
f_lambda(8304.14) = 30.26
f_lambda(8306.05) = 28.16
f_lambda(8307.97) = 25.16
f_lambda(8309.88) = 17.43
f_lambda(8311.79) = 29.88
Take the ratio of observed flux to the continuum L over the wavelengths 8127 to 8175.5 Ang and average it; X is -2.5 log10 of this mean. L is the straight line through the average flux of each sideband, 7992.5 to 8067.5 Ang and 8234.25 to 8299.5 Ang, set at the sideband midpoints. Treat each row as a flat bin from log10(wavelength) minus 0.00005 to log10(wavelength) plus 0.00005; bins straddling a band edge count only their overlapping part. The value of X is -0.01 mag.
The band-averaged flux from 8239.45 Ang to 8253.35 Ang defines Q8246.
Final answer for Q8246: 25.9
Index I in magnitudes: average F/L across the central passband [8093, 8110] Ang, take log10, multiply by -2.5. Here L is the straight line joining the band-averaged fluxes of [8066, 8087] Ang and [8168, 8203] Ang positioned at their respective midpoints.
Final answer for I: 0.05 mag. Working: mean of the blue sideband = 29.8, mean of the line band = 28.1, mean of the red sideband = 27.9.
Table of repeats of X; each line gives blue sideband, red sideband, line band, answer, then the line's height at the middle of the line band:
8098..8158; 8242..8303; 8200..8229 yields 0.068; 27.9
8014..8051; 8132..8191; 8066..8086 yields -0.010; 29.5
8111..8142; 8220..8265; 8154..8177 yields -0.044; 27.6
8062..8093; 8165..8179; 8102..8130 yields 0.036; 29.3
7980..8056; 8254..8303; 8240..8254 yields 0.085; 27.9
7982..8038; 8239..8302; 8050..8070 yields 0.065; 29.1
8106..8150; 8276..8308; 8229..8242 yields 0.046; 27.8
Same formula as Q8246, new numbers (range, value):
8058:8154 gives 28.6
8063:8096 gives 29.3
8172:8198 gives 27.3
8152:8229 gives 27.4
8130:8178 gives 28.4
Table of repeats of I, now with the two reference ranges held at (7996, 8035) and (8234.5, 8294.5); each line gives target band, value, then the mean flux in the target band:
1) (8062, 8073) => 0.01 mag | 29.3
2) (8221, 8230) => 0.11 mag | 25.3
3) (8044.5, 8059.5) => 0.12 mag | 26.6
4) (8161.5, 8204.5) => 0.02 mag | 27.8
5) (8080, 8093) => 0.02 mag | 28.7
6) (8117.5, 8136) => 0.03 mag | 28.1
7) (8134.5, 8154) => 0.03 mag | 27.9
